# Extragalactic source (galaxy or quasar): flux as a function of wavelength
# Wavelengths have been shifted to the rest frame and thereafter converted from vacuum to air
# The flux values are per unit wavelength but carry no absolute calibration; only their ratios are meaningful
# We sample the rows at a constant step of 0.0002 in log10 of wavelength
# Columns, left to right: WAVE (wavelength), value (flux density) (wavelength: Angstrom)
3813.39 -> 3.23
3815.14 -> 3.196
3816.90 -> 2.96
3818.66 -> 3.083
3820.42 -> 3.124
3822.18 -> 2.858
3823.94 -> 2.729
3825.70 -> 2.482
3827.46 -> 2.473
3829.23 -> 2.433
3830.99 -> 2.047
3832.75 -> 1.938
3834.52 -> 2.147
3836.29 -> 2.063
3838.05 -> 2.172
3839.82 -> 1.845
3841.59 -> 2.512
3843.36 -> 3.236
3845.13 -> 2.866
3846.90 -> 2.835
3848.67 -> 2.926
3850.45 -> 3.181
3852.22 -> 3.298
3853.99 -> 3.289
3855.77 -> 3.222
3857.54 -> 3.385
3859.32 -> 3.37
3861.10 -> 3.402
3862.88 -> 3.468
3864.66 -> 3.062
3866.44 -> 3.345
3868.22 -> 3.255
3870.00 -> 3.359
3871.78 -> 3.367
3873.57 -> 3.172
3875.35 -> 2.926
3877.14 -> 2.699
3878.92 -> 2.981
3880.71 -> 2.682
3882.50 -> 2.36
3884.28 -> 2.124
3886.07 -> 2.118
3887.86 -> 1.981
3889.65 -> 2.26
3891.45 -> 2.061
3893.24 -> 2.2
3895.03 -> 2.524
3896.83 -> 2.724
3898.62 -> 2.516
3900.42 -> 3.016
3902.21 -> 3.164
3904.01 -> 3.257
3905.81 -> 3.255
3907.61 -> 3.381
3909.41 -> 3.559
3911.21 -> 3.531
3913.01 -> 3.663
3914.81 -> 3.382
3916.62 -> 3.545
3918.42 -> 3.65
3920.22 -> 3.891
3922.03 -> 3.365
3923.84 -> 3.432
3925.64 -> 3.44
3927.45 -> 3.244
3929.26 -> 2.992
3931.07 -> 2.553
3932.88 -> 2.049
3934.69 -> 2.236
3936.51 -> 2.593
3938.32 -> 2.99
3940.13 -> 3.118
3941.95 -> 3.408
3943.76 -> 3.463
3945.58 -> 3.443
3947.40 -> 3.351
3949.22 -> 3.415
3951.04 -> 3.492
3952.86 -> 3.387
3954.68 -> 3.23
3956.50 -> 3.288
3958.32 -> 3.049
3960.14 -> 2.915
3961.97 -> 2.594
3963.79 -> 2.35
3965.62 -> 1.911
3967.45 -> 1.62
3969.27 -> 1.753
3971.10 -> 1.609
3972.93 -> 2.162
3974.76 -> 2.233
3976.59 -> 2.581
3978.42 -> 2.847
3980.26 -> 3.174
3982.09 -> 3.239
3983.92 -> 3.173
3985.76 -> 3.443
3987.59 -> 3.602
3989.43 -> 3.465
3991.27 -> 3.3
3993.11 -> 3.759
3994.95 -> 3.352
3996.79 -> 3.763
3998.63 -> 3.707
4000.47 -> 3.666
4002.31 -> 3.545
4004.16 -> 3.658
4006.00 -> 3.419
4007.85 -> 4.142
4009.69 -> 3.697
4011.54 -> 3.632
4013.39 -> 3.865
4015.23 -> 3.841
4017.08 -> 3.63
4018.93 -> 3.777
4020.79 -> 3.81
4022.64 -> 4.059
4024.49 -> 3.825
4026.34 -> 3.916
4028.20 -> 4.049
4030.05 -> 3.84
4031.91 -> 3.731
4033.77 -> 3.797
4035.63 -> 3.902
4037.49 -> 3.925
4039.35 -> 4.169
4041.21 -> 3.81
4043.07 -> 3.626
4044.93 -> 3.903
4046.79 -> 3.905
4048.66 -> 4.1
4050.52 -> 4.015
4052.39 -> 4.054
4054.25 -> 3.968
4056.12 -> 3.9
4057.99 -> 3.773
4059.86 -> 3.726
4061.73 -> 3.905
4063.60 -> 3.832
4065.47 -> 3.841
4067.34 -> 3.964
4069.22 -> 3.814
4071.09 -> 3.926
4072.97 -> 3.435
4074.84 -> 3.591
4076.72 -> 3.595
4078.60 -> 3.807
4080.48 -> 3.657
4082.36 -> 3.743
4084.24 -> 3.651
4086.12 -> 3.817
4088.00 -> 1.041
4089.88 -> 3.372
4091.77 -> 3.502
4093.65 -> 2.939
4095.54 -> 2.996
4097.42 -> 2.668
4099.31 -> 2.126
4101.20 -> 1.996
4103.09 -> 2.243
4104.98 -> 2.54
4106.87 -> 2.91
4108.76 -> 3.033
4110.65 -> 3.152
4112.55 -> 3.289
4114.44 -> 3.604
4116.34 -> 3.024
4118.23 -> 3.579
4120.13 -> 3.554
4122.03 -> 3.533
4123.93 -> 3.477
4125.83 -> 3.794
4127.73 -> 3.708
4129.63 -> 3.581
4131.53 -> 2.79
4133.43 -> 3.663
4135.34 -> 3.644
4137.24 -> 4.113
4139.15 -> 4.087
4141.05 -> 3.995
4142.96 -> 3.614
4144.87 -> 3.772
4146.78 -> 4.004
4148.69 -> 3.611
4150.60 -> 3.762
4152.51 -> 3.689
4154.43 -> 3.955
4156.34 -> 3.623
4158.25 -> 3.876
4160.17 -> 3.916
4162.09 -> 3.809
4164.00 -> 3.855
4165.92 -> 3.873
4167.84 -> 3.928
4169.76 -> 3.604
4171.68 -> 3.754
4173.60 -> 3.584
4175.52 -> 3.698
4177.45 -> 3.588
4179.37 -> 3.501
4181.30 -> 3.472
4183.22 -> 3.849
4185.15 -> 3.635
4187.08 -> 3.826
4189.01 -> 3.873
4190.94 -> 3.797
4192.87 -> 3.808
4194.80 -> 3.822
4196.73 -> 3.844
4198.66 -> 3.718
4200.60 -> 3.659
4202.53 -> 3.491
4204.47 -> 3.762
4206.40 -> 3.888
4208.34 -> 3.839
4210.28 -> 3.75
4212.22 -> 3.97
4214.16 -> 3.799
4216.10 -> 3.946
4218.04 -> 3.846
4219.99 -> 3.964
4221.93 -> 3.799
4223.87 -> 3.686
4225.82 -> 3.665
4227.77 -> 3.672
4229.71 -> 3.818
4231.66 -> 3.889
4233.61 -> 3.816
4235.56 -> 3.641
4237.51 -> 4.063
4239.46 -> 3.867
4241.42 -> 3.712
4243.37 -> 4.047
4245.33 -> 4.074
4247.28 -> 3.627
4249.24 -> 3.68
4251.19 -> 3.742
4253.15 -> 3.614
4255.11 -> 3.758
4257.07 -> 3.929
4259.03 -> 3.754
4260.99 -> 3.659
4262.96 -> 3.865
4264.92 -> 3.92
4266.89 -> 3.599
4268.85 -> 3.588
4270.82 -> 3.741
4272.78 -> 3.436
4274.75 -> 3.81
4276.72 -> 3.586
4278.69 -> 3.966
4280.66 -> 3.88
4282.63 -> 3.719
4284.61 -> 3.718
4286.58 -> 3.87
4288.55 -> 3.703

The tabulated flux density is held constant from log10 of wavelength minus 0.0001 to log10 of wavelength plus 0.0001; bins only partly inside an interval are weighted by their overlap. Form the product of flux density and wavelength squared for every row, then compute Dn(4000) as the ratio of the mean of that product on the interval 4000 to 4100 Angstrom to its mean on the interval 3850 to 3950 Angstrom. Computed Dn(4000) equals 1.3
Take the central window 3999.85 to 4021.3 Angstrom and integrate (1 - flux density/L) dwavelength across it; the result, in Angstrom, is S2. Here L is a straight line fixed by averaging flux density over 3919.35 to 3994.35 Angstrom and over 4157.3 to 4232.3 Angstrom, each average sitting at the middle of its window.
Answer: -4.0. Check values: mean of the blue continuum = 2.96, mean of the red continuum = 3.77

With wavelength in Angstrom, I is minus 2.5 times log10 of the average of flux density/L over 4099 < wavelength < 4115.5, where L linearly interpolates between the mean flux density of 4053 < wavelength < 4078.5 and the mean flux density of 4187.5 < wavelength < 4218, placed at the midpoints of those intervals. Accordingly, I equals 0.33 mag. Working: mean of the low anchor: 3.79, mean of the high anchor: 3.8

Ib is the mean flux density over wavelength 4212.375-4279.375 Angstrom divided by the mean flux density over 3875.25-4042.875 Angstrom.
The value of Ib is 1.2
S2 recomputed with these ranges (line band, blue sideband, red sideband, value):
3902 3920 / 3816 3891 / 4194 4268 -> -3.2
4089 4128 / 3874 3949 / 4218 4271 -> 4.1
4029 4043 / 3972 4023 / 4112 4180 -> -1.5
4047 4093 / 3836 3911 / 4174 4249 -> -3.6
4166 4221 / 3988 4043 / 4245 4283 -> -0.2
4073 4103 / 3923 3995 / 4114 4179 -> 3.2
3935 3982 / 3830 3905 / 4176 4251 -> 3.6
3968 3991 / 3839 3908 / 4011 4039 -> 5.1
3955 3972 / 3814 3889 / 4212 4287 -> 3.9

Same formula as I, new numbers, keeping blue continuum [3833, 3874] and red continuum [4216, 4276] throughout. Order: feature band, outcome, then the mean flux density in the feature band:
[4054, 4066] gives -0.134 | 3.84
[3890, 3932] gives -0.014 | 3.13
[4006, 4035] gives -0.156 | 3.83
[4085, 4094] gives 0.172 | 2.95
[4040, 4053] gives -0.164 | 3.92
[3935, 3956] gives -0.024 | 3.23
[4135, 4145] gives -0.097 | 3.89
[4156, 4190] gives -0.033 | 3.74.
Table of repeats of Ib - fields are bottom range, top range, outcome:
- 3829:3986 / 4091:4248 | 1.25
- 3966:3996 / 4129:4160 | 1.33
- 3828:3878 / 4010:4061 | 1.34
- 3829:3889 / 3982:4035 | 1.32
